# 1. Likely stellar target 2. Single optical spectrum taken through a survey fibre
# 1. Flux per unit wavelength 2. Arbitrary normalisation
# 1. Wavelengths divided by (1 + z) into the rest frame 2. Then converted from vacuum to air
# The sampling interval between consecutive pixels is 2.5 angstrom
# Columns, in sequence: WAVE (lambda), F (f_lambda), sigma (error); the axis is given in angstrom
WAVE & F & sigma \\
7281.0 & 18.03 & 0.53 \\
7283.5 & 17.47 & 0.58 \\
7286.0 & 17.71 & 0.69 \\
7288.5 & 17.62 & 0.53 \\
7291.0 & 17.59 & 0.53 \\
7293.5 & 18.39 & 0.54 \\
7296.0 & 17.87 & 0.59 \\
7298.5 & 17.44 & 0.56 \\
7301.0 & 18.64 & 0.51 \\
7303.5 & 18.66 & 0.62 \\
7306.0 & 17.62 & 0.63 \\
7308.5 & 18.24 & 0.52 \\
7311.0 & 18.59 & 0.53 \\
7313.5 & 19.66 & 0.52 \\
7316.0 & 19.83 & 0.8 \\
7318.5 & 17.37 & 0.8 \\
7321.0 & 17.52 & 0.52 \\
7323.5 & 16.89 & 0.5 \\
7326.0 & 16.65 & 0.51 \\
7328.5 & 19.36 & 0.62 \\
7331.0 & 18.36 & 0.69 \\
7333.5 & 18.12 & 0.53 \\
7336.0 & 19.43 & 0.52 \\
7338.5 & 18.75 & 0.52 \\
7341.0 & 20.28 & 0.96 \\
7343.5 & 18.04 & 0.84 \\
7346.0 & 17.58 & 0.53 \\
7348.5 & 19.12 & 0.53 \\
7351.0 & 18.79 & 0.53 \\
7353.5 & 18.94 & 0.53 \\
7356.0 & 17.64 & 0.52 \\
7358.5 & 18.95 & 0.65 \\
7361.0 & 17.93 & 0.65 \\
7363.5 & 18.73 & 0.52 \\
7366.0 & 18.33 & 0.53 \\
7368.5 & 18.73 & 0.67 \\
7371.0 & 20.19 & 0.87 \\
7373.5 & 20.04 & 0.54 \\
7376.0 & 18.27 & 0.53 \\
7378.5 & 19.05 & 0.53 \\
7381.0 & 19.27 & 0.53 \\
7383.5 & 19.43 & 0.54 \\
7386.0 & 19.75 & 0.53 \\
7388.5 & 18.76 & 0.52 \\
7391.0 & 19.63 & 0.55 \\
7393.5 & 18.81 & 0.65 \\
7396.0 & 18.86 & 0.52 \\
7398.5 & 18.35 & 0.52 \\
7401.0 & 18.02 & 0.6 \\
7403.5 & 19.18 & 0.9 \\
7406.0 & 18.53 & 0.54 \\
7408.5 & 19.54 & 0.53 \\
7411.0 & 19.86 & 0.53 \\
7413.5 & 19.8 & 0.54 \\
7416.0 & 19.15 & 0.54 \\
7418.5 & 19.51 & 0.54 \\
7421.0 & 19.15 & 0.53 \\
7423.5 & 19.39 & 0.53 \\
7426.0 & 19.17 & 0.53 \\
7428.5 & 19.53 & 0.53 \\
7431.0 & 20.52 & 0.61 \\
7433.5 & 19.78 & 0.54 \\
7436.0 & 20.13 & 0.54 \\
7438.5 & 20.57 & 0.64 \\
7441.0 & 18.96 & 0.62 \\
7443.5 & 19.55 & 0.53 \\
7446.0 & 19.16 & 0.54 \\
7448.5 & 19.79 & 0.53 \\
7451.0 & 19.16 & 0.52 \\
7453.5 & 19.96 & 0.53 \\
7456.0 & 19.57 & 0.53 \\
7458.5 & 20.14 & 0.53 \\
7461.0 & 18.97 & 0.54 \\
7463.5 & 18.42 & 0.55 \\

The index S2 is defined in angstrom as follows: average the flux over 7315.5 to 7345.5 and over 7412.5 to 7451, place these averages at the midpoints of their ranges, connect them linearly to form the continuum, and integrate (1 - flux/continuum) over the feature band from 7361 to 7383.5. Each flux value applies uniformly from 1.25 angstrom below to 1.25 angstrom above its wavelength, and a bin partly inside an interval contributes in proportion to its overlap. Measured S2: -0.2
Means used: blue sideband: 18.3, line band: 19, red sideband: 19.6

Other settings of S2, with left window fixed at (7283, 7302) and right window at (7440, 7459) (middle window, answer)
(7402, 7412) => -0.1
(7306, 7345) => -0.5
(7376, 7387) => -0.3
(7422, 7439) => -0.4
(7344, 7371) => 0.0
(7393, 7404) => 0.2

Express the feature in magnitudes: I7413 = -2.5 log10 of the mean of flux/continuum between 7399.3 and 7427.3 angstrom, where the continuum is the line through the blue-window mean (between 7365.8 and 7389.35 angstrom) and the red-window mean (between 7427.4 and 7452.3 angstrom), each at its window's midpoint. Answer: 0.02 mag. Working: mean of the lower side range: 19.2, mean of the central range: 19.2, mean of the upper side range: 19.7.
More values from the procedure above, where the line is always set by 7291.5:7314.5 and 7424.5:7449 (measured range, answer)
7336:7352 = 0.00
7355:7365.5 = 0.03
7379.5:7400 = 0.01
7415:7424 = 0.01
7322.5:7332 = 0.04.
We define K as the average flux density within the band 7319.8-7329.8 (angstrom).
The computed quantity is 17.6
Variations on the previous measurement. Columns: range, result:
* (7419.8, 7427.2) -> 19.2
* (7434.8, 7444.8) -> 19.8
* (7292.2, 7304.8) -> 18.2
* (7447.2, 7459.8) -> 19.7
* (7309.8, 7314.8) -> 19.1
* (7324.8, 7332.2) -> 18.1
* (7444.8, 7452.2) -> 19.4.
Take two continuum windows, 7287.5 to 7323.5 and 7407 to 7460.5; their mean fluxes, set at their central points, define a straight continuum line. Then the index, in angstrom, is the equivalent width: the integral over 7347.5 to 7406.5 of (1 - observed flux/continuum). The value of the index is 0.3 angstrom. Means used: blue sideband 18.2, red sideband 19.6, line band 18.9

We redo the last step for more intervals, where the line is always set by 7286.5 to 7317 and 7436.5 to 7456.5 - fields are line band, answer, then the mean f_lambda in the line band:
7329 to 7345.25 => -0.2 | 18.8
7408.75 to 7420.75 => -0.1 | 19.5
